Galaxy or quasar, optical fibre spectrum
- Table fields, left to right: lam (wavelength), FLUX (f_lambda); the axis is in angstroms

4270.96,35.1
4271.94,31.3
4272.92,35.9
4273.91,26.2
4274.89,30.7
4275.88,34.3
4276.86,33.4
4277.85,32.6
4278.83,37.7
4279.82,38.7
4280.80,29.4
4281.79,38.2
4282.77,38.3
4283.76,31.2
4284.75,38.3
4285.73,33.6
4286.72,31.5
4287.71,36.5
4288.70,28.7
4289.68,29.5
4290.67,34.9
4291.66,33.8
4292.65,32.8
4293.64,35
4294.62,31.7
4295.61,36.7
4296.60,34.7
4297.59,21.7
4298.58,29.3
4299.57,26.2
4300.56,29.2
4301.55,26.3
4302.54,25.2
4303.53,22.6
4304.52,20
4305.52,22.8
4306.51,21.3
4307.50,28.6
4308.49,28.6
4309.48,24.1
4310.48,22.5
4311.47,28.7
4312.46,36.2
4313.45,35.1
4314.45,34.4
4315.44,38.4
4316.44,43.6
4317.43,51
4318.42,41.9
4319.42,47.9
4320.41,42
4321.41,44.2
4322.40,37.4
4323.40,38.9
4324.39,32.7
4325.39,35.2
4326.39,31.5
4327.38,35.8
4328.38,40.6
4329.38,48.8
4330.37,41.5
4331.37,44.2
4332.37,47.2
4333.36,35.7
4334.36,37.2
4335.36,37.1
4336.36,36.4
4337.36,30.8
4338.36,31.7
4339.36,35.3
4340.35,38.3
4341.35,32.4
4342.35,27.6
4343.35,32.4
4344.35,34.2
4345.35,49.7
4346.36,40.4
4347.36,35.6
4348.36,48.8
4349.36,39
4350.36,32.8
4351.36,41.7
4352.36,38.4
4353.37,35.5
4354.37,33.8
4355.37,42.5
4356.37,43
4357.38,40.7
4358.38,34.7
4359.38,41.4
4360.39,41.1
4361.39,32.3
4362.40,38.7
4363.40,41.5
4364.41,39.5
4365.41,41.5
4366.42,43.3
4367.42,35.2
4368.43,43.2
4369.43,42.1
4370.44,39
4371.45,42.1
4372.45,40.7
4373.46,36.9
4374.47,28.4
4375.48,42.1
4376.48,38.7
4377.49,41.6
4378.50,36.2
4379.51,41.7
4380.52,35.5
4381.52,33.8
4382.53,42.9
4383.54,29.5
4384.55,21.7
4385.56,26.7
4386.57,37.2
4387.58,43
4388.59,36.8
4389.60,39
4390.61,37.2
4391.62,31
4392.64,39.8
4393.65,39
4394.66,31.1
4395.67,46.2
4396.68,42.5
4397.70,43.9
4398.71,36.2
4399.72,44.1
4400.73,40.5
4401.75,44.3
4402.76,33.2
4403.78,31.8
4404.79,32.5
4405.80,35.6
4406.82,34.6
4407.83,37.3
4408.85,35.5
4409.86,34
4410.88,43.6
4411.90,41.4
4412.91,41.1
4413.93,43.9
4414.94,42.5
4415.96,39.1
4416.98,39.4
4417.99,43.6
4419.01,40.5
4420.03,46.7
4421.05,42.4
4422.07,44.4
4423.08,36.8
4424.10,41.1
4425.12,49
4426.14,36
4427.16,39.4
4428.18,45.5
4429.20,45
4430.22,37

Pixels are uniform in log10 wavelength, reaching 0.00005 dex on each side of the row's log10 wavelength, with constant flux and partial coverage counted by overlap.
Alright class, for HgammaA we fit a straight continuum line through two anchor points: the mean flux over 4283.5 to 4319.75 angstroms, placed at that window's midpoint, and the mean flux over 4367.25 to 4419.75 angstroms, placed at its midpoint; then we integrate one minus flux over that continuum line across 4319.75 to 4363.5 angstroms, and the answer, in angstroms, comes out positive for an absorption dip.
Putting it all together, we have -4.8 angstroms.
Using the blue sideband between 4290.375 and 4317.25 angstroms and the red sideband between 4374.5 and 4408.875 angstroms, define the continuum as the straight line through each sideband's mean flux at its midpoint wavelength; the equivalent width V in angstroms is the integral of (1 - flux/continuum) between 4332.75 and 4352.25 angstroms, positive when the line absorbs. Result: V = -2.16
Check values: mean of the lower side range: 30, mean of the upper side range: 37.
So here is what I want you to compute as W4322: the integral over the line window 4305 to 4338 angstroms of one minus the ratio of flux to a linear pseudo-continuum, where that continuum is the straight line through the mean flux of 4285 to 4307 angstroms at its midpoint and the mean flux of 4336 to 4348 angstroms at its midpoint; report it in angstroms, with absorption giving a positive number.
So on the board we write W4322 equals -3.6 angstroms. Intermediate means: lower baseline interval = 29.4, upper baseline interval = 35.5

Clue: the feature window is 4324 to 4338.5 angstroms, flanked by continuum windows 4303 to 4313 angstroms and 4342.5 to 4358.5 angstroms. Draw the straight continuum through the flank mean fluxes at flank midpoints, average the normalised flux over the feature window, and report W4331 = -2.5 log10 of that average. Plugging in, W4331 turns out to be -0.16 mag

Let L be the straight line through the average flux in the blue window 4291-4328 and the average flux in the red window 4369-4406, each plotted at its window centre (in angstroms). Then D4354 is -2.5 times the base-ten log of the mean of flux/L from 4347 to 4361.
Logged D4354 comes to -0.11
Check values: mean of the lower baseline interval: 32.7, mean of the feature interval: 39.2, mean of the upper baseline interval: 37.4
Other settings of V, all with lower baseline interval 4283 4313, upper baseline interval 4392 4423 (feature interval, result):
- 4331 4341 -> -1.3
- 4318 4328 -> -2.2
